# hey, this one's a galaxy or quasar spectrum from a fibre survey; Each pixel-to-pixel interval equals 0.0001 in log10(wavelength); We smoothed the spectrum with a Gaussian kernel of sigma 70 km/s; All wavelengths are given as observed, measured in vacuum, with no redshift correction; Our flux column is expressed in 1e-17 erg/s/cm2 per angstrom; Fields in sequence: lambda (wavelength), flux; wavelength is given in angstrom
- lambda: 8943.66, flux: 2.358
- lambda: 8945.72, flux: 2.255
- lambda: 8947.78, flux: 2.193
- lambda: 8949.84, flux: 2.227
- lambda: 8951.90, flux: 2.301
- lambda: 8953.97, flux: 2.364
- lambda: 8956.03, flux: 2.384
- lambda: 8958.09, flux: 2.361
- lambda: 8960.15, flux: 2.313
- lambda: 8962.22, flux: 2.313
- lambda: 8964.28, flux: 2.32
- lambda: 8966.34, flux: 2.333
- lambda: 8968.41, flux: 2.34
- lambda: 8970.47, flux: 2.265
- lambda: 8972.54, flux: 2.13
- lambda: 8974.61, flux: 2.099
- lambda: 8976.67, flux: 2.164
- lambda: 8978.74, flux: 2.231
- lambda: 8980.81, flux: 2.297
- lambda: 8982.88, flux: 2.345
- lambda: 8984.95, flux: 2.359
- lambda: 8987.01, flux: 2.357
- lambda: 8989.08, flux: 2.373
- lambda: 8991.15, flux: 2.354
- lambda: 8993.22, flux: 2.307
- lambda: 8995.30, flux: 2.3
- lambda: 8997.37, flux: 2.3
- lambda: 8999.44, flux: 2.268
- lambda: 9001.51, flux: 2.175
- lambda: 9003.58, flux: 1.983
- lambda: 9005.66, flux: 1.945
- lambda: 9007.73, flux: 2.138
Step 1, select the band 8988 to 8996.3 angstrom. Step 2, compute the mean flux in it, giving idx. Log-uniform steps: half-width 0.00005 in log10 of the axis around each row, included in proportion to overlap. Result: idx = 2.33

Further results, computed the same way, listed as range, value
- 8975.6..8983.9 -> 2.26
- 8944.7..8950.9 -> 2.23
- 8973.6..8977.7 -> 2.14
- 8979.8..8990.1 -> 2.35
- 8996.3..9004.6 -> 2.18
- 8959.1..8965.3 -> 2.32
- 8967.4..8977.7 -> 2.2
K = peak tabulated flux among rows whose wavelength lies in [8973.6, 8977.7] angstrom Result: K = 2.164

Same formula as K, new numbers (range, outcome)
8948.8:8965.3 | 2.384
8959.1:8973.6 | 2.34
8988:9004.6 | 2.373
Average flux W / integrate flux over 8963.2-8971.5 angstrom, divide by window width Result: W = 2.32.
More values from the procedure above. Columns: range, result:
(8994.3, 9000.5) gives 2.29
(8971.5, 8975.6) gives 2.11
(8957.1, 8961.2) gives 2.33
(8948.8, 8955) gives 2.29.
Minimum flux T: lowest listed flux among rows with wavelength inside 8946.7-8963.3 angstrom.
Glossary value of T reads 2.193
